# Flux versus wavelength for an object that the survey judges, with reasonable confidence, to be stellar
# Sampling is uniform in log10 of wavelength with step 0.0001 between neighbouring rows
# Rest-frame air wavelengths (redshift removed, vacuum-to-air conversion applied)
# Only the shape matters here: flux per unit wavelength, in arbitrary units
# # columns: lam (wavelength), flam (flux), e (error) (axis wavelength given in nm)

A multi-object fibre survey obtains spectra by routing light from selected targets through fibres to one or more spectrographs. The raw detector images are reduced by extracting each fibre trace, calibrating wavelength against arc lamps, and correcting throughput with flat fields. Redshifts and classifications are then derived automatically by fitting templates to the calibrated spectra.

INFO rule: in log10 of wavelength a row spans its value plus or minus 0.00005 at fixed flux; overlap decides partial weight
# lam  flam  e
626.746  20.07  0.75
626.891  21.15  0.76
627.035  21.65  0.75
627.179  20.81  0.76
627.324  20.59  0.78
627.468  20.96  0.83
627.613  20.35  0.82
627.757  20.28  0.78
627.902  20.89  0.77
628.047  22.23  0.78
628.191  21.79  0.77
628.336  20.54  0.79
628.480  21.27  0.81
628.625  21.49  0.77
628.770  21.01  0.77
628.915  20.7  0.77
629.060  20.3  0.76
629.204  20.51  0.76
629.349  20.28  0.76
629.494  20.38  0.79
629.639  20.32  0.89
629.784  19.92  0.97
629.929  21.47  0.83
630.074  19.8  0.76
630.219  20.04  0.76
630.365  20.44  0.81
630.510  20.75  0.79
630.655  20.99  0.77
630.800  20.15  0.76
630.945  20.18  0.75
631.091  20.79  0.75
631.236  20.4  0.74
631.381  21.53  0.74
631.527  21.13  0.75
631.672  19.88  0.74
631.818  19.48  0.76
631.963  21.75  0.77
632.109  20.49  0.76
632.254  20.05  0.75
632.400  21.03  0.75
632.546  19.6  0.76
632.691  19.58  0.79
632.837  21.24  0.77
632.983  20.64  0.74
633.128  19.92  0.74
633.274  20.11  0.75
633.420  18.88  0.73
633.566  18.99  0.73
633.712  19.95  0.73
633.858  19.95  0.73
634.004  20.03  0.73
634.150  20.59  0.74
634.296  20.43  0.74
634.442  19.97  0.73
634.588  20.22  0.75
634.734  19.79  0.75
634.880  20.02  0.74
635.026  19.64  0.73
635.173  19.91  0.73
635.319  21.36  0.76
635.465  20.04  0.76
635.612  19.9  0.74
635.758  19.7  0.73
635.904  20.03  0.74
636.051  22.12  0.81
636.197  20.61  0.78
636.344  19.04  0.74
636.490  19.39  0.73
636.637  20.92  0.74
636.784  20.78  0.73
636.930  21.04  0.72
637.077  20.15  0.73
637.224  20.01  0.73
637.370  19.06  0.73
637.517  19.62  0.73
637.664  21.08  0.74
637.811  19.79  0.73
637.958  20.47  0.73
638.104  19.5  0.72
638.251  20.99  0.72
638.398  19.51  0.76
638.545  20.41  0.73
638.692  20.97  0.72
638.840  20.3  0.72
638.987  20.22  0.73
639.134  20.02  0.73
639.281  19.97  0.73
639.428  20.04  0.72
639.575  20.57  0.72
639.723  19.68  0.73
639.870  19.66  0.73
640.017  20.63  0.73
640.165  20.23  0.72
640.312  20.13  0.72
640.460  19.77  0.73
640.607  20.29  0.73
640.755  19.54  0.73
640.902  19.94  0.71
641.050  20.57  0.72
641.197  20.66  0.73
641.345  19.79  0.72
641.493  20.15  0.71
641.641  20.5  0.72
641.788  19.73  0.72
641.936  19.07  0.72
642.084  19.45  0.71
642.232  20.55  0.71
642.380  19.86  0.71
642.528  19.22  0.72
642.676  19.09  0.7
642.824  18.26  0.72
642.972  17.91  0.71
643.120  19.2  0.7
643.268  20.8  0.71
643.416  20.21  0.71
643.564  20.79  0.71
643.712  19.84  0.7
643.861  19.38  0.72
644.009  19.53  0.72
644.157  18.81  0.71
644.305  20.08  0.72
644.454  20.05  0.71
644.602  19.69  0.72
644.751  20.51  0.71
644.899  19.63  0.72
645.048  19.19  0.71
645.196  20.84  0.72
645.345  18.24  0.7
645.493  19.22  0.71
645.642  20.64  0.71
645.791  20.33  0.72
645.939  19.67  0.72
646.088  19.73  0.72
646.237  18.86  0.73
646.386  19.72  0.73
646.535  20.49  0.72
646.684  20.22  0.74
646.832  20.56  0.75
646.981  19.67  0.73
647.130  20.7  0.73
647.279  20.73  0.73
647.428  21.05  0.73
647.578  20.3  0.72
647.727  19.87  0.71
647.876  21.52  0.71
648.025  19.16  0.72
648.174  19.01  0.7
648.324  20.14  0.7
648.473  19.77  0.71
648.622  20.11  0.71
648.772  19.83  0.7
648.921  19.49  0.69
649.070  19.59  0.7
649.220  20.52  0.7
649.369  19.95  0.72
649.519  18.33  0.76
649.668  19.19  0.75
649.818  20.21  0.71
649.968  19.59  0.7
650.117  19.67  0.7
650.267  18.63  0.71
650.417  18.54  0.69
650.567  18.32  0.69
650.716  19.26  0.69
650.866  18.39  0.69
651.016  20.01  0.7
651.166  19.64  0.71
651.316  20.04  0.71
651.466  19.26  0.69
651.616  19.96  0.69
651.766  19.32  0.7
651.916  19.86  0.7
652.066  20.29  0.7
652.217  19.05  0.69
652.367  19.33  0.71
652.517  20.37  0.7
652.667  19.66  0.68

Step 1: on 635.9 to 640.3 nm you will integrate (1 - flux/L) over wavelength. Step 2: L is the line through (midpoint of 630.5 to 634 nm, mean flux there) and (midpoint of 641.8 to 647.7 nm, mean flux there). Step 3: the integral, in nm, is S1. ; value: -0.04 nm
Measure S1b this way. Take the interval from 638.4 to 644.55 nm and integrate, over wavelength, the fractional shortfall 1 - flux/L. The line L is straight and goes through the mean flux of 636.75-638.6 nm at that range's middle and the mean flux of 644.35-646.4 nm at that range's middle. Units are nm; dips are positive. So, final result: 0.02 nm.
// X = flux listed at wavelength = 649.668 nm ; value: 19.19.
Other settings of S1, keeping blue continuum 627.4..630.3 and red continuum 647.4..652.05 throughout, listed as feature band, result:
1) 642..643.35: 0.042 nm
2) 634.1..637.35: 0.020 nm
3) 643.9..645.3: 0.009 nm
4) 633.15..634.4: 0.036 nm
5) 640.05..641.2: -0.001 nm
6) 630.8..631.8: 0.002 nm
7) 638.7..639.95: 0.004 nm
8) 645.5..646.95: -0.012 nm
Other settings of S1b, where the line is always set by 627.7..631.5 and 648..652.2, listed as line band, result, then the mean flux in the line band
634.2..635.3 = 0.018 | 20.1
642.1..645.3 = 0.033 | 19.7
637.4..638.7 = 0.002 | 20.2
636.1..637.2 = -0.001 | 20.3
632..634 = 0.044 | 20.1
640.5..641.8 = -0.007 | 20.1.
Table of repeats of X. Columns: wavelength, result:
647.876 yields 21.52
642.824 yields 18.26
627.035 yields 21.65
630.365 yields 20.44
